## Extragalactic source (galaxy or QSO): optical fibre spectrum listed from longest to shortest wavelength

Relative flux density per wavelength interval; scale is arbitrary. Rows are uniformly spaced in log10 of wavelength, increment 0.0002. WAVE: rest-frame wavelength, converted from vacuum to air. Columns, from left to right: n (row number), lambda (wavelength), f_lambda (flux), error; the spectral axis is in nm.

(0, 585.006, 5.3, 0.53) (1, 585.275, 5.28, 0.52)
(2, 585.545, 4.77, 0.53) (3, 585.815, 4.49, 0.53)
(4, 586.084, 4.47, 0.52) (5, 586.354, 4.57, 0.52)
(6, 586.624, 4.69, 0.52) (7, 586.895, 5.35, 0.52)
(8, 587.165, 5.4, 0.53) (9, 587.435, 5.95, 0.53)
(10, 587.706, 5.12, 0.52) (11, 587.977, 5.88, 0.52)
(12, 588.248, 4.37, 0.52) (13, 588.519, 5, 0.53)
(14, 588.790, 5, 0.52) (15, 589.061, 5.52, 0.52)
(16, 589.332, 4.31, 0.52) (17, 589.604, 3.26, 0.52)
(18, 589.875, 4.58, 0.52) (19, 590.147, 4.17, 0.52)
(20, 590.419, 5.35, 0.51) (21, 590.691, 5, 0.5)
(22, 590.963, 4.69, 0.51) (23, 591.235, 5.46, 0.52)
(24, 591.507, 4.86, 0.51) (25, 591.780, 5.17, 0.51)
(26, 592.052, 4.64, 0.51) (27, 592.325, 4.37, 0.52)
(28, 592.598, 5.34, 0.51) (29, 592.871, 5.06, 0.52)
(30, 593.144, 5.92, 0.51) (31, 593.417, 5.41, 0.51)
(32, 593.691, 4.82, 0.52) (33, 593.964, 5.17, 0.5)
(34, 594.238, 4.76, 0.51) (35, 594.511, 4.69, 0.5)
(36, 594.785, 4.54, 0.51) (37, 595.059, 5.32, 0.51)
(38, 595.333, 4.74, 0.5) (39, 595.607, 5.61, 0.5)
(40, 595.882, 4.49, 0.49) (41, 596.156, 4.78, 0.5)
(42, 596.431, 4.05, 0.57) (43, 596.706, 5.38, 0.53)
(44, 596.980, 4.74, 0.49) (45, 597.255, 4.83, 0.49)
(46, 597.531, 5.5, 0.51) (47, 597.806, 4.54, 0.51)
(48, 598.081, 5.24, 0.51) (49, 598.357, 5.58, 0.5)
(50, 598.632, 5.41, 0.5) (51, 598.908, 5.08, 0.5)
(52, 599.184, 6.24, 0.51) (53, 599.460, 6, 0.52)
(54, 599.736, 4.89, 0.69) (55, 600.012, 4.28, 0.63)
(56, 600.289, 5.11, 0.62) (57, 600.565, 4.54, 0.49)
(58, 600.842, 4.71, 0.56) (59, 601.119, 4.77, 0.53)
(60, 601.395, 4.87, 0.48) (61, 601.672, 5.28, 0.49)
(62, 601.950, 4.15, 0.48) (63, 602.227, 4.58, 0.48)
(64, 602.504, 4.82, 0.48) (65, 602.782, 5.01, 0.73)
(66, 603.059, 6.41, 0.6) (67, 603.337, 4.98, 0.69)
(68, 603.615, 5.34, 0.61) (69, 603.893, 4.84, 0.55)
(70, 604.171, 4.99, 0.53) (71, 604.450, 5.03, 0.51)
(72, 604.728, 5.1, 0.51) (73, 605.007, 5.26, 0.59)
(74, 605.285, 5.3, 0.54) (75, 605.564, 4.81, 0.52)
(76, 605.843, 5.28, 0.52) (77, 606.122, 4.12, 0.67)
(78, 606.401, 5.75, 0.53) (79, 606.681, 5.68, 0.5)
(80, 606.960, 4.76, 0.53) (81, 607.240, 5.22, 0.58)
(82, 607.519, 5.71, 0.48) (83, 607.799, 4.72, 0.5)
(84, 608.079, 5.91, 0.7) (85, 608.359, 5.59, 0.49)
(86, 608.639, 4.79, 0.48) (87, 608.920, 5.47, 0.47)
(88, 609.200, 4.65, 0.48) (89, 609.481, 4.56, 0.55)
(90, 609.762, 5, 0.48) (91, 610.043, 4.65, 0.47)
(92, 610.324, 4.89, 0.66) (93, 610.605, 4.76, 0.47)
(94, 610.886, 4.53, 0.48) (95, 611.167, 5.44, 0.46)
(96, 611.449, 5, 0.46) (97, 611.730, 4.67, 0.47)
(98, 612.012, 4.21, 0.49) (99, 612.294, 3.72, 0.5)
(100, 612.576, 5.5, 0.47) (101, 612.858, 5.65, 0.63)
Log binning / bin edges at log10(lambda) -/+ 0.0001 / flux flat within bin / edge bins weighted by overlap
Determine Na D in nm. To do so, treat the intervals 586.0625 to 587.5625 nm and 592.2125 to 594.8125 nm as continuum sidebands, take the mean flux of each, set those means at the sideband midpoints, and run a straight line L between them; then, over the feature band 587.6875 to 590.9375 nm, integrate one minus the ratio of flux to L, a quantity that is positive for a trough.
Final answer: 0.19 nm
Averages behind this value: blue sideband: 5.11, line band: 4.78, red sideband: 5.03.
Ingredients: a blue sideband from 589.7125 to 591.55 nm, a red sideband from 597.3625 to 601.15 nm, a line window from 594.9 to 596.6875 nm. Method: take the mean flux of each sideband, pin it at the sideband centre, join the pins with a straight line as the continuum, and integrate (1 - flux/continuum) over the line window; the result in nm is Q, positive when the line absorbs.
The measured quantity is 0.057 nm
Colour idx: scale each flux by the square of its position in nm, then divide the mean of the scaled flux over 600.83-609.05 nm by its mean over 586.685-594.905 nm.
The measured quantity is 1.08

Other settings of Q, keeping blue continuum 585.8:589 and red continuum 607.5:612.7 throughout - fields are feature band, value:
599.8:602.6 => 0.14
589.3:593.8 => 0.15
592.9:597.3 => 0.04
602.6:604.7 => -0.11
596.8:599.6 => -0.18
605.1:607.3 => -0.08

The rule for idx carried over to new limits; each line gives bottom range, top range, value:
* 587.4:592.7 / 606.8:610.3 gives 1.11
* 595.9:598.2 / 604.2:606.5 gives 1.07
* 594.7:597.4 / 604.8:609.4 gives 1.11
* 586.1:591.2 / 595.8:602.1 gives 1.05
